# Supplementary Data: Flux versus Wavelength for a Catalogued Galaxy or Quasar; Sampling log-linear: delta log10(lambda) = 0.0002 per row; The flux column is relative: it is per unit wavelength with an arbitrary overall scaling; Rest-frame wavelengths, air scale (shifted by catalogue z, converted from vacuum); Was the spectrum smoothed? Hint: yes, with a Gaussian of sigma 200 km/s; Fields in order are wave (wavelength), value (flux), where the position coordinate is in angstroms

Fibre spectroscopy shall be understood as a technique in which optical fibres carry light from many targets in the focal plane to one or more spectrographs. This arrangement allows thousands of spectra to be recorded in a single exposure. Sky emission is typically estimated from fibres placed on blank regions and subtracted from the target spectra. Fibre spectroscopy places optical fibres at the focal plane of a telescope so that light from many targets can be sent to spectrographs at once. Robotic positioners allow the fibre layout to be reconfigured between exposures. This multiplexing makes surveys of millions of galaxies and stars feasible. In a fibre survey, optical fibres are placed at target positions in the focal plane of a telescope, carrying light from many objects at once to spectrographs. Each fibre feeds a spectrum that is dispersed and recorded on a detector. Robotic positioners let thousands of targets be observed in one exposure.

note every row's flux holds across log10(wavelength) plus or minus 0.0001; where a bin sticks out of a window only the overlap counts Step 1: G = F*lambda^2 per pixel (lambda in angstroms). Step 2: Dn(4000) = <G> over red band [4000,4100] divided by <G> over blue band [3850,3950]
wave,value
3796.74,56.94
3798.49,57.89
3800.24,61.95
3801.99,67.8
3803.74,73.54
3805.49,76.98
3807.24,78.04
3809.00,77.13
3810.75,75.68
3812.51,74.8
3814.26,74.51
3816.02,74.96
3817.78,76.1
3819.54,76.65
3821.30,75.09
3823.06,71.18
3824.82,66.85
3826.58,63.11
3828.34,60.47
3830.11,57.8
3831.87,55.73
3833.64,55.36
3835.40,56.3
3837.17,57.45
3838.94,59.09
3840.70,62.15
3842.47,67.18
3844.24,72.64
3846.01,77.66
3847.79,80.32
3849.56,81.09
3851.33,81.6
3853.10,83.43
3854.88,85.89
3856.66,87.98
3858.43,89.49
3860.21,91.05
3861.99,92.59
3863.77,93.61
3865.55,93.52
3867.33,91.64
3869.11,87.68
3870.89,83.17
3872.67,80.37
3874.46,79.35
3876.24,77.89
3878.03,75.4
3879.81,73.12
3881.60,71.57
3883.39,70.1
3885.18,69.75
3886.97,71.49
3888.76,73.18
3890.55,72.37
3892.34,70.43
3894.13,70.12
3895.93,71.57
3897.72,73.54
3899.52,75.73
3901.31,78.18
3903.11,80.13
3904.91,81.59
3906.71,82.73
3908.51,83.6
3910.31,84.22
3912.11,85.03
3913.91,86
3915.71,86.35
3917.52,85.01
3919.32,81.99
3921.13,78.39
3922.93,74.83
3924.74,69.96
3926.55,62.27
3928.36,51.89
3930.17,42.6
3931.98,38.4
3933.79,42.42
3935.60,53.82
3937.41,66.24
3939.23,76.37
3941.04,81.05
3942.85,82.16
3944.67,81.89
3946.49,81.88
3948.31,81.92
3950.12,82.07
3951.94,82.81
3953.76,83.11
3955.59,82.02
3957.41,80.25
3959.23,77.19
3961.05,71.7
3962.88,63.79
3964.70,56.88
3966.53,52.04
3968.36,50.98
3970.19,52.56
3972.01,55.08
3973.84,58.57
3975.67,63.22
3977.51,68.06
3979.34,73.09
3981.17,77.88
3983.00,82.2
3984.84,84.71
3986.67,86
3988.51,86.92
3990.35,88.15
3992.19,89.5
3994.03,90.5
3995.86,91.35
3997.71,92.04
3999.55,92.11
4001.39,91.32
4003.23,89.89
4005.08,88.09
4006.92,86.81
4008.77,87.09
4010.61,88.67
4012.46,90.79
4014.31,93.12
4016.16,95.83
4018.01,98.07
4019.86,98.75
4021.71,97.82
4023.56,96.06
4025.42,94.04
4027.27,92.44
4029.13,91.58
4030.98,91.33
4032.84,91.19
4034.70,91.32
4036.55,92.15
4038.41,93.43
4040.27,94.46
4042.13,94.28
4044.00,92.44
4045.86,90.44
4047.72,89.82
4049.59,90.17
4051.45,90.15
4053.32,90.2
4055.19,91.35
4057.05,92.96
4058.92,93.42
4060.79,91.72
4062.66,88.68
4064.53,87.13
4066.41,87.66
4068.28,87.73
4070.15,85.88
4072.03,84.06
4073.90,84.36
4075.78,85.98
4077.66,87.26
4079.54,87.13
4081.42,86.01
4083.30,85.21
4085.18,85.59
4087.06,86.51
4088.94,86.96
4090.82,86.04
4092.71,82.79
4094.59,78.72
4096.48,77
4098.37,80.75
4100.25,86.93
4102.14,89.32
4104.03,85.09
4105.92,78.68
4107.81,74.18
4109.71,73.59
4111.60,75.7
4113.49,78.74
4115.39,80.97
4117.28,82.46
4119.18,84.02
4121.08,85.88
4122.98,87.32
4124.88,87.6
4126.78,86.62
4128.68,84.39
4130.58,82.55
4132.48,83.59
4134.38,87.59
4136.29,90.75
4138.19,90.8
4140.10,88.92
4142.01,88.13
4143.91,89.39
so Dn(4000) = 1.26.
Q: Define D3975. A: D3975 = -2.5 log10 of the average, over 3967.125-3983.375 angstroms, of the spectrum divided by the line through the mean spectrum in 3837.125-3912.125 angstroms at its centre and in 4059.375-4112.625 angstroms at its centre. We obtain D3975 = 0.262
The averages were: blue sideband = 78.5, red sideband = 84.2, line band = 63.8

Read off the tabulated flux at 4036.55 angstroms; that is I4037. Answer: 92.15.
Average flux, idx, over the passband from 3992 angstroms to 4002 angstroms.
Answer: 91.3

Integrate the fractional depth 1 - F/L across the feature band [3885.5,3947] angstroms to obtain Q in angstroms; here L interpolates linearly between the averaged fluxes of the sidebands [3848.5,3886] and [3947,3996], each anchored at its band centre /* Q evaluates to 4.8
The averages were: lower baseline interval 82.9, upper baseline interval 74.4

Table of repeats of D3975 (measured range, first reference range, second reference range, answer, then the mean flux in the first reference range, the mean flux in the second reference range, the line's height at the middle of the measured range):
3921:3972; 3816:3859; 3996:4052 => 0.23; 70.8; 92.2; 83.3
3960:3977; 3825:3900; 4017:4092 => 0.38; 74.8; 90.3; 83.3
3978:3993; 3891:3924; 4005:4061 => 0.06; 79.3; 92.3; 87.4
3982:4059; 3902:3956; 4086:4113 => -0.17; 74.4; 81.6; 78.2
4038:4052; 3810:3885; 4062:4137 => -0.12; 75.2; 84.1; 82.2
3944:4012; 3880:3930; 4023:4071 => 0.07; 75.1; 91.2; 83.4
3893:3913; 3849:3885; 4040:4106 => 0.07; 83.3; 87.3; 84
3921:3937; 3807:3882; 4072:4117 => 0.35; 75.5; 82.8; 78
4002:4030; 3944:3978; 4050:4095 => -0.18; 69.7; 87.4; 78.4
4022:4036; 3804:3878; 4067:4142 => -0.14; 75.7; 84.3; 81.8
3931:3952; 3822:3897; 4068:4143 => 0.11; 74.6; 84.3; 77.8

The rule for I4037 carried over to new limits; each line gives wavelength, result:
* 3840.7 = 62.15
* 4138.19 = 90.8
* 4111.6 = 75.7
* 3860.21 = 91.05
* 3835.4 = 56.3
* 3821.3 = 75.09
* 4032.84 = 91.19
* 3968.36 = 50.98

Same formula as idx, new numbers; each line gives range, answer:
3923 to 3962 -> 70.2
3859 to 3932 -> 77.1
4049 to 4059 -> 91.3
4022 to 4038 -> 92.8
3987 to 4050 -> 91.8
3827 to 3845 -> 60.4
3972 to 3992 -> 76.3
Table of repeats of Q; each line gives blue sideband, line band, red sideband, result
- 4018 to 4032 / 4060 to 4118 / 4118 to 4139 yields 3.8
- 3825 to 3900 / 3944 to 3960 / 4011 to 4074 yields 0.3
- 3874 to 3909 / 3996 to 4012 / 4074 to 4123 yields -2.1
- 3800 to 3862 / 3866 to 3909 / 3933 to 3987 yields -3.0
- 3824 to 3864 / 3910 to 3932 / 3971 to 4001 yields 1.3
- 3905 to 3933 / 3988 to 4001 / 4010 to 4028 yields -0.1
